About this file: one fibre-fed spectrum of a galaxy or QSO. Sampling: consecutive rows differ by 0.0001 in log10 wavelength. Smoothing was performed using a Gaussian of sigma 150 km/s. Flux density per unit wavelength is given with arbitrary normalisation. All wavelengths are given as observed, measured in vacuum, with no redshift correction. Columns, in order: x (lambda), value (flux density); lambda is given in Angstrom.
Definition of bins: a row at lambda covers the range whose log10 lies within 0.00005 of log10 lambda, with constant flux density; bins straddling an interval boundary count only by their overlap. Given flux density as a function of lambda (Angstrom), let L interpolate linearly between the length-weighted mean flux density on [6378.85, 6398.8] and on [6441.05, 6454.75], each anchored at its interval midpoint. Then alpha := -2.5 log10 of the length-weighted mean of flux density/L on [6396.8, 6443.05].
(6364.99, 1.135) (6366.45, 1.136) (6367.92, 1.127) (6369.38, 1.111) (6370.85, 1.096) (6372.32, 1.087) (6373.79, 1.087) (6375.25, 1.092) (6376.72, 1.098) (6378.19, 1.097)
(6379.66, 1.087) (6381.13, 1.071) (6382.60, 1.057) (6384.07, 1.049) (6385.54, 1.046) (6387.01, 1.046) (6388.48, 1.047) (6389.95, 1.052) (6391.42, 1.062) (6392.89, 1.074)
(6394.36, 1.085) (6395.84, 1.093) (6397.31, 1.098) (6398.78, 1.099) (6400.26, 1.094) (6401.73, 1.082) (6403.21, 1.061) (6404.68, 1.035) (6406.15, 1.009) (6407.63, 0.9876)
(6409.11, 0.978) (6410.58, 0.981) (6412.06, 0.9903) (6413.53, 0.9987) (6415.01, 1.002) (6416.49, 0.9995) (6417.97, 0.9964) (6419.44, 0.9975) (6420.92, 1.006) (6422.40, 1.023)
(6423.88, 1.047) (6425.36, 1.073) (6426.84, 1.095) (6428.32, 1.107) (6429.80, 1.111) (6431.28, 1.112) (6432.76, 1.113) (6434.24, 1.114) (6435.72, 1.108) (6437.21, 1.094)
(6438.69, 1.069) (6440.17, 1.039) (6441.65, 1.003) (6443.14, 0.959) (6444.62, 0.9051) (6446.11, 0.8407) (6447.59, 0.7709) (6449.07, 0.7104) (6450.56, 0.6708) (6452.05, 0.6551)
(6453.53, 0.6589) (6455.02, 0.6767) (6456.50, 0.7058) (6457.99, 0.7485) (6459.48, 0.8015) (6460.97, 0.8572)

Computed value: -0.14 mag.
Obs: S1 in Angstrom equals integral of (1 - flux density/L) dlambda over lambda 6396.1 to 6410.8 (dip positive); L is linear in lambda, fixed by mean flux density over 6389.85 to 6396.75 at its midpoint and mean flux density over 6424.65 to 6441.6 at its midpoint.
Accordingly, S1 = 0.5 Angstrom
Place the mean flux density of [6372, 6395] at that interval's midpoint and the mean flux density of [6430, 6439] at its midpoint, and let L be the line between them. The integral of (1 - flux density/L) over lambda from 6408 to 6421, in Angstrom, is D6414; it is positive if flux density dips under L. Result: 1.2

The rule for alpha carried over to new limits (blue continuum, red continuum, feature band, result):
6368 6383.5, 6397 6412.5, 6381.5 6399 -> -0.004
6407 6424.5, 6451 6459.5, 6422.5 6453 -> -0.170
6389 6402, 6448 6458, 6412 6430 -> -0.145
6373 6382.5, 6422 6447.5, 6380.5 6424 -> 0.029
